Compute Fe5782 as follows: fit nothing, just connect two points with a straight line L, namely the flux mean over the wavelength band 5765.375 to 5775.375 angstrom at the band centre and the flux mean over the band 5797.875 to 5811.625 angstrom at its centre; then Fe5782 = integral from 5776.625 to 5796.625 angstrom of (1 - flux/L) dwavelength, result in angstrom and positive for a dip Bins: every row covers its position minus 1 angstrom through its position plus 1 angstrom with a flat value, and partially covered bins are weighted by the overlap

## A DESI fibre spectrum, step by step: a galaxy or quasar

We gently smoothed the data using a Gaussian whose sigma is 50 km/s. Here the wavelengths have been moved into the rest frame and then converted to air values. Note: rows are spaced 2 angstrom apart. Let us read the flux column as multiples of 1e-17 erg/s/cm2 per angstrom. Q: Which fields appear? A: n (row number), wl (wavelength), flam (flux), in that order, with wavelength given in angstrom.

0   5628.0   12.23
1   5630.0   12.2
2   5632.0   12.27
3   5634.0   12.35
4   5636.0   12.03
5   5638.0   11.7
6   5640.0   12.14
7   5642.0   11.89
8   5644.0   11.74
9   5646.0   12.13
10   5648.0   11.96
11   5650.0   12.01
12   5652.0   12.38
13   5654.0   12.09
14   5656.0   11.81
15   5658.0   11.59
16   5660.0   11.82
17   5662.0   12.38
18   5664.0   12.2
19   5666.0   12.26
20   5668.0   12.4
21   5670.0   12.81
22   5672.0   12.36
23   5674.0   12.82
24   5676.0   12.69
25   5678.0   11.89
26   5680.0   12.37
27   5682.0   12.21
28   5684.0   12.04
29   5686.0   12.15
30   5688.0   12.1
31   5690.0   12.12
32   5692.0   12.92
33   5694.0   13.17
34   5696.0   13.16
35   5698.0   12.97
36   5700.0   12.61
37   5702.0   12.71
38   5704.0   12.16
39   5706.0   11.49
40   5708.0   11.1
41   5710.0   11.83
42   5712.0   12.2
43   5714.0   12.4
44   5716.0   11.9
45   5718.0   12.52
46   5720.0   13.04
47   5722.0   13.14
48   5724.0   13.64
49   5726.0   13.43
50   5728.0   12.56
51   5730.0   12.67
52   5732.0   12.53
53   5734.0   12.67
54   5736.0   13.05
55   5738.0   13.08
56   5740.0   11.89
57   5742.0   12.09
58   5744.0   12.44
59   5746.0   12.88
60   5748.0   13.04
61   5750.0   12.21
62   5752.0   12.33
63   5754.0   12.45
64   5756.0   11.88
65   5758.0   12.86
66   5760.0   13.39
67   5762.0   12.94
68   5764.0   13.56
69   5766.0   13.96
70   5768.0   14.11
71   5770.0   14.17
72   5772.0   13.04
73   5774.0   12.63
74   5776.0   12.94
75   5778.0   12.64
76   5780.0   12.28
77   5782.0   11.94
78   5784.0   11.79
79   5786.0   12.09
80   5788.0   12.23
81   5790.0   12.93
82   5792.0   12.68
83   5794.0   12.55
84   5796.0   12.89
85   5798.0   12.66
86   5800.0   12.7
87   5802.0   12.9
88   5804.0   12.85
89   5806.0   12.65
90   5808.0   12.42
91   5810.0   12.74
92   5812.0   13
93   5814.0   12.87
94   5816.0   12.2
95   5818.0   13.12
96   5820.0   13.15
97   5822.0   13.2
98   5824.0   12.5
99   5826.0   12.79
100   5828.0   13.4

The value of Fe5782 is 1.1 angstrom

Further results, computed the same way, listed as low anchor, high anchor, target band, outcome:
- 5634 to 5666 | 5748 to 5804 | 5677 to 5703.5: -0.50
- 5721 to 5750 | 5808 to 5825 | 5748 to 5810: 0.19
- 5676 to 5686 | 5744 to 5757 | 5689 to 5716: -0.18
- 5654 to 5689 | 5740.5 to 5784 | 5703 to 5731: 0.19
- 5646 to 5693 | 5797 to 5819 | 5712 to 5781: -1.72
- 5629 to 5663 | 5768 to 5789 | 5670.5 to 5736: -1.07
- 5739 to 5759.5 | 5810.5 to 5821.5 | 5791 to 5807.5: 0.05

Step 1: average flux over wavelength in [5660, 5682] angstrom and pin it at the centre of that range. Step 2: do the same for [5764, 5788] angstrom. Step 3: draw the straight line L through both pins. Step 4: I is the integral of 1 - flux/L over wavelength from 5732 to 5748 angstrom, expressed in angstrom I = 0.1 angstrom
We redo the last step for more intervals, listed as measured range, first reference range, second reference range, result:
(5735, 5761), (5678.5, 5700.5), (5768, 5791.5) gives 0.1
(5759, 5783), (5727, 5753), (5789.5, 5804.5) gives -0.9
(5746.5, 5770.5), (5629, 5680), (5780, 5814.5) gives -1.1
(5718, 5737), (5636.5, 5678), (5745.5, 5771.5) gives -0.2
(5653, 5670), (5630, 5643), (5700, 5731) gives 0.1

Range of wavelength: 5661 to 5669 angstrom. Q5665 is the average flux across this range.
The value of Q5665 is 12.3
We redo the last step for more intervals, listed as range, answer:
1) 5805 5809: 12.5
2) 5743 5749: 12.8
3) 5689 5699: 12.9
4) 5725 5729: 13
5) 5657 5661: 11.7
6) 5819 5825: 13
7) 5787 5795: 12.6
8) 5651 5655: 12.2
